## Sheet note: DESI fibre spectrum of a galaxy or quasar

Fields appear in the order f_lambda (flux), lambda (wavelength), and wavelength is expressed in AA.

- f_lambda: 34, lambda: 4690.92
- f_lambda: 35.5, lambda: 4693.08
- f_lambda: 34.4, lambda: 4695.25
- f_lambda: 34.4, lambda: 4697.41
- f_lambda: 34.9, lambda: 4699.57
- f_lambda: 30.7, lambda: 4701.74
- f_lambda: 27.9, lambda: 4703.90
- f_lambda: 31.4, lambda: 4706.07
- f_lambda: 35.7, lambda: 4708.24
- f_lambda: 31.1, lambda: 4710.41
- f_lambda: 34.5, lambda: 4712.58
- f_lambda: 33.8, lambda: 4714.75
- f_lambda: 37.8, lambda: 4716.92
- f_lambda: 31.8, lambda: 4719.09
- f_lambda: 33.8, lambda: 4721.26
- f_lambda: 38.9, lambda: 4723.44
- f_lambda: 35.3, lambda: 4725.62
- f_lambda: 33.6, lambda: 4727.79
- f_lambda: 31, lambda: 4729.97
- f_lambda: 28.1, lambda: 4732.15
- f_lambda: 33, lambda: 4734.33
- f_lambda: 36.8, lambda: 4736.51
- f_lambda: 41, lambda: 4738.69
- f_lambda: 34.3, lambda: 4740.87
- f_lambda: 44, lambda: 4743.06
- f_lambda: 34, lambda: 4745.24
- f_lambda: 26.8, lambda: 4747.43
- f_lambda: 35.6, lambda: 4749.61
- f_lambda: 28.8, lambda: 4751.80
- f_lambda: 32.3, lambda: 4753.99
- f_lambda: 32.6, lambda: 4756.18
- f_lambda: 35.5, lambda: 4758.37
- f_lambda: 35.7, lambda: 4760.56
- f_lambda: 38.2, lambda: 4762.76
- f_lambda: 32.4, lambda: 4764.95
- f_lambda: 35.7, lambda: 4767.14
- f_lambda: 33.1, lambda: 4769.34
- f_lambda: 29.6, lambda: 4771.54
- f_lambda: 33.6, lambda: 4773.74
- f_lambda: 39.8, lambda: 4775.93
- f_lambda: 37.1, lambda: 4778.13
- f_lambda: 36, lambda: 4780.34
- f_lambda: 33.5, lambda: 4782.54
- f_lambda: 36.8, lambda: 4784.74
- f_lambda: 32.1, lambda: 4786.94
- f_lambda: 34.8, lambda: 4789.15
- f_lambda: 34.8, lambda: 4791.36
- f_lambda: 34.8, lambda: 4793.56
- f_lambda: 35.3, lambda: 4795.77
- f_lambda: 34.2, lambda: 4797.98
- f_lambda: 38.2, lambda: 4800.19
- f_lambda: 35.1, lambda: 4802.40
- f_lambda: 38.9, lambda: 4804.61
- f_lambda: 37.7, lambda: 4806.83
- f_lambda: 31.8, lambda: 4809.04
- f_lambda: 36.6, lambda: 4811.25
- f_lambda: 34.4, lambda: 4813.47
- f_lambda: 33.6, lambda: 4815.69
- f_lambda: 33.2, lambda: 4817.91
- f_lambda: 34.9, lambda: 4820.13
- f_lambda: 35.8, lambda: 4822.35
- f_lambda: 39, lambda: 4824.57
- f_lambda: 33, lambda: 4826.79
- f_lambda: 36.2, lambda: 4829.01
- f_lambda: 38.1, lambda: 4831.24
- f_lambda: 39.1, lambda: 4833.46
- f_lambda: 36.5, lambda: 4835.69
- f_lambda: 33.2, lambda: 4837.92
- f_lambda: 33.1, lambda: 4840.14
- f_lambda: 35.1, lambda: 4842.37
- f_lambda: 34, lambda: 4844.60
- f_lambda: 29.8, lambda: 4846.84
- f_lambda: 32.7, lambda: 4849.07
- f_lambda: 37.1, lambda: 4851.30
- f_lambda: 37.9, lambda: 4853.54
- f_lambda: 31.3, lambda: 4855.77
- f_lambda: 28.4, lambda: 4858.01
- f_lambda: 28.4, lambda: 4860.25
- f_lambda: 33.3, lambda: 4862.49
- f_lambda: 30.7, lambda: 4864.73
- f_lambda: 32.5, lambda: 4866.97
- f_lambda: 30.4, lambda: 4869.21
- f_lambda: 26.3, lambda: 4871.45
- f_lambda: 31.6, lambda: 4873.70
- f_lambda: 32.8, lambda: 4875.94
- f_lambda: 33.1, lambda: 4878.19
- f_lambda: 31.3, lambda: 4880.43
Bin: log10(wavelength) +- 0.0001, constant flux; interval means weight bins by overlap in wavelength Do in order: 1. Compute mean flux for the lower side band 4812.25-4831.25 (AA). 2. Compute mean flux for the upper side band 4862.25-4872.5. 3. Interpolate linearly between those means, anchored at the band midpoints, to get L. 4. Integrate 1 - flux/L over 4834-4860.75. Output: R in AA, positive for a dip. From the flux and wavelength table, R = -0.7 AA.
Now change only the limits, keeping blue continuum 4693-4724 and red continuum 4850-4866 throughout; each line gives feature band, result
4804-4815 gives -0.9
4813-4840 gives -2.3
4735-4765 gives -1.5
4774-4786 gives -1.2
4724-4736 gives 0.3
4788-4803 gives -1.1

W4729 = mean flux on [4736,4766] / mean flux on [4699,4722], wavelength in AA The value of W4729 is 1.1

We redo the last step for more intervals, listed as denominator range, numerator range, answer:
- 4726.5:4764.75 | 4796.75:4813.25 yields 1.05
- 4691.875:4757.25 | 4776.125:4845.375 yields 1.05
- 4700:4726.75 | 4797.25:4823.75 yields 1.05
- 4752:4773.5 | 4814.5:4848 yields 1.04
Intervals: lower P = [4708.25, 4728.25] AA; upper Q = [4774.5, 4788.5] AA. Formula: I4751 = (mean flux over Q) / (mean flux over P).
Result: 1.03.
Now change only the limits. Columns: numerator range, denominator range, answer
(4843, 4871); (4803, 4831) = 0.90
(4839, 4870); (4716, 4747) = 0.93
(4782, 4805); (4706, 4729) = 1.02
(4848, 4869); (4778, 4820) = 0.92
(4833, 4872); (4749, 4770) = 0.96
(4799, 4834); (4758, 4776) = 1.04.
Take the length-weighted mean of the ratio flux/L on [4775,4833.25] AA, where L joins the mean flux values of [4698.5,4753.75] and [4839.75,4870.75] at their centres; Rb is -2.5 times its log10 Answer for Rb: -0.086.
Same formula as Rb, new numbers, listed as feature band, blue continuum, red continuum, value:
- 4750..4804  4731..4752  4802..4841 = 0.01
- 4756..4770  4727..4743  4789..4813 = 0.00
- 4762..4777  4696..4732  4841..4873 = -0.05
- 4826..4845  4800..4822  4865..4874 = -0.07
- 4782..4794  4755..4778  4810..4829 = 0.01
